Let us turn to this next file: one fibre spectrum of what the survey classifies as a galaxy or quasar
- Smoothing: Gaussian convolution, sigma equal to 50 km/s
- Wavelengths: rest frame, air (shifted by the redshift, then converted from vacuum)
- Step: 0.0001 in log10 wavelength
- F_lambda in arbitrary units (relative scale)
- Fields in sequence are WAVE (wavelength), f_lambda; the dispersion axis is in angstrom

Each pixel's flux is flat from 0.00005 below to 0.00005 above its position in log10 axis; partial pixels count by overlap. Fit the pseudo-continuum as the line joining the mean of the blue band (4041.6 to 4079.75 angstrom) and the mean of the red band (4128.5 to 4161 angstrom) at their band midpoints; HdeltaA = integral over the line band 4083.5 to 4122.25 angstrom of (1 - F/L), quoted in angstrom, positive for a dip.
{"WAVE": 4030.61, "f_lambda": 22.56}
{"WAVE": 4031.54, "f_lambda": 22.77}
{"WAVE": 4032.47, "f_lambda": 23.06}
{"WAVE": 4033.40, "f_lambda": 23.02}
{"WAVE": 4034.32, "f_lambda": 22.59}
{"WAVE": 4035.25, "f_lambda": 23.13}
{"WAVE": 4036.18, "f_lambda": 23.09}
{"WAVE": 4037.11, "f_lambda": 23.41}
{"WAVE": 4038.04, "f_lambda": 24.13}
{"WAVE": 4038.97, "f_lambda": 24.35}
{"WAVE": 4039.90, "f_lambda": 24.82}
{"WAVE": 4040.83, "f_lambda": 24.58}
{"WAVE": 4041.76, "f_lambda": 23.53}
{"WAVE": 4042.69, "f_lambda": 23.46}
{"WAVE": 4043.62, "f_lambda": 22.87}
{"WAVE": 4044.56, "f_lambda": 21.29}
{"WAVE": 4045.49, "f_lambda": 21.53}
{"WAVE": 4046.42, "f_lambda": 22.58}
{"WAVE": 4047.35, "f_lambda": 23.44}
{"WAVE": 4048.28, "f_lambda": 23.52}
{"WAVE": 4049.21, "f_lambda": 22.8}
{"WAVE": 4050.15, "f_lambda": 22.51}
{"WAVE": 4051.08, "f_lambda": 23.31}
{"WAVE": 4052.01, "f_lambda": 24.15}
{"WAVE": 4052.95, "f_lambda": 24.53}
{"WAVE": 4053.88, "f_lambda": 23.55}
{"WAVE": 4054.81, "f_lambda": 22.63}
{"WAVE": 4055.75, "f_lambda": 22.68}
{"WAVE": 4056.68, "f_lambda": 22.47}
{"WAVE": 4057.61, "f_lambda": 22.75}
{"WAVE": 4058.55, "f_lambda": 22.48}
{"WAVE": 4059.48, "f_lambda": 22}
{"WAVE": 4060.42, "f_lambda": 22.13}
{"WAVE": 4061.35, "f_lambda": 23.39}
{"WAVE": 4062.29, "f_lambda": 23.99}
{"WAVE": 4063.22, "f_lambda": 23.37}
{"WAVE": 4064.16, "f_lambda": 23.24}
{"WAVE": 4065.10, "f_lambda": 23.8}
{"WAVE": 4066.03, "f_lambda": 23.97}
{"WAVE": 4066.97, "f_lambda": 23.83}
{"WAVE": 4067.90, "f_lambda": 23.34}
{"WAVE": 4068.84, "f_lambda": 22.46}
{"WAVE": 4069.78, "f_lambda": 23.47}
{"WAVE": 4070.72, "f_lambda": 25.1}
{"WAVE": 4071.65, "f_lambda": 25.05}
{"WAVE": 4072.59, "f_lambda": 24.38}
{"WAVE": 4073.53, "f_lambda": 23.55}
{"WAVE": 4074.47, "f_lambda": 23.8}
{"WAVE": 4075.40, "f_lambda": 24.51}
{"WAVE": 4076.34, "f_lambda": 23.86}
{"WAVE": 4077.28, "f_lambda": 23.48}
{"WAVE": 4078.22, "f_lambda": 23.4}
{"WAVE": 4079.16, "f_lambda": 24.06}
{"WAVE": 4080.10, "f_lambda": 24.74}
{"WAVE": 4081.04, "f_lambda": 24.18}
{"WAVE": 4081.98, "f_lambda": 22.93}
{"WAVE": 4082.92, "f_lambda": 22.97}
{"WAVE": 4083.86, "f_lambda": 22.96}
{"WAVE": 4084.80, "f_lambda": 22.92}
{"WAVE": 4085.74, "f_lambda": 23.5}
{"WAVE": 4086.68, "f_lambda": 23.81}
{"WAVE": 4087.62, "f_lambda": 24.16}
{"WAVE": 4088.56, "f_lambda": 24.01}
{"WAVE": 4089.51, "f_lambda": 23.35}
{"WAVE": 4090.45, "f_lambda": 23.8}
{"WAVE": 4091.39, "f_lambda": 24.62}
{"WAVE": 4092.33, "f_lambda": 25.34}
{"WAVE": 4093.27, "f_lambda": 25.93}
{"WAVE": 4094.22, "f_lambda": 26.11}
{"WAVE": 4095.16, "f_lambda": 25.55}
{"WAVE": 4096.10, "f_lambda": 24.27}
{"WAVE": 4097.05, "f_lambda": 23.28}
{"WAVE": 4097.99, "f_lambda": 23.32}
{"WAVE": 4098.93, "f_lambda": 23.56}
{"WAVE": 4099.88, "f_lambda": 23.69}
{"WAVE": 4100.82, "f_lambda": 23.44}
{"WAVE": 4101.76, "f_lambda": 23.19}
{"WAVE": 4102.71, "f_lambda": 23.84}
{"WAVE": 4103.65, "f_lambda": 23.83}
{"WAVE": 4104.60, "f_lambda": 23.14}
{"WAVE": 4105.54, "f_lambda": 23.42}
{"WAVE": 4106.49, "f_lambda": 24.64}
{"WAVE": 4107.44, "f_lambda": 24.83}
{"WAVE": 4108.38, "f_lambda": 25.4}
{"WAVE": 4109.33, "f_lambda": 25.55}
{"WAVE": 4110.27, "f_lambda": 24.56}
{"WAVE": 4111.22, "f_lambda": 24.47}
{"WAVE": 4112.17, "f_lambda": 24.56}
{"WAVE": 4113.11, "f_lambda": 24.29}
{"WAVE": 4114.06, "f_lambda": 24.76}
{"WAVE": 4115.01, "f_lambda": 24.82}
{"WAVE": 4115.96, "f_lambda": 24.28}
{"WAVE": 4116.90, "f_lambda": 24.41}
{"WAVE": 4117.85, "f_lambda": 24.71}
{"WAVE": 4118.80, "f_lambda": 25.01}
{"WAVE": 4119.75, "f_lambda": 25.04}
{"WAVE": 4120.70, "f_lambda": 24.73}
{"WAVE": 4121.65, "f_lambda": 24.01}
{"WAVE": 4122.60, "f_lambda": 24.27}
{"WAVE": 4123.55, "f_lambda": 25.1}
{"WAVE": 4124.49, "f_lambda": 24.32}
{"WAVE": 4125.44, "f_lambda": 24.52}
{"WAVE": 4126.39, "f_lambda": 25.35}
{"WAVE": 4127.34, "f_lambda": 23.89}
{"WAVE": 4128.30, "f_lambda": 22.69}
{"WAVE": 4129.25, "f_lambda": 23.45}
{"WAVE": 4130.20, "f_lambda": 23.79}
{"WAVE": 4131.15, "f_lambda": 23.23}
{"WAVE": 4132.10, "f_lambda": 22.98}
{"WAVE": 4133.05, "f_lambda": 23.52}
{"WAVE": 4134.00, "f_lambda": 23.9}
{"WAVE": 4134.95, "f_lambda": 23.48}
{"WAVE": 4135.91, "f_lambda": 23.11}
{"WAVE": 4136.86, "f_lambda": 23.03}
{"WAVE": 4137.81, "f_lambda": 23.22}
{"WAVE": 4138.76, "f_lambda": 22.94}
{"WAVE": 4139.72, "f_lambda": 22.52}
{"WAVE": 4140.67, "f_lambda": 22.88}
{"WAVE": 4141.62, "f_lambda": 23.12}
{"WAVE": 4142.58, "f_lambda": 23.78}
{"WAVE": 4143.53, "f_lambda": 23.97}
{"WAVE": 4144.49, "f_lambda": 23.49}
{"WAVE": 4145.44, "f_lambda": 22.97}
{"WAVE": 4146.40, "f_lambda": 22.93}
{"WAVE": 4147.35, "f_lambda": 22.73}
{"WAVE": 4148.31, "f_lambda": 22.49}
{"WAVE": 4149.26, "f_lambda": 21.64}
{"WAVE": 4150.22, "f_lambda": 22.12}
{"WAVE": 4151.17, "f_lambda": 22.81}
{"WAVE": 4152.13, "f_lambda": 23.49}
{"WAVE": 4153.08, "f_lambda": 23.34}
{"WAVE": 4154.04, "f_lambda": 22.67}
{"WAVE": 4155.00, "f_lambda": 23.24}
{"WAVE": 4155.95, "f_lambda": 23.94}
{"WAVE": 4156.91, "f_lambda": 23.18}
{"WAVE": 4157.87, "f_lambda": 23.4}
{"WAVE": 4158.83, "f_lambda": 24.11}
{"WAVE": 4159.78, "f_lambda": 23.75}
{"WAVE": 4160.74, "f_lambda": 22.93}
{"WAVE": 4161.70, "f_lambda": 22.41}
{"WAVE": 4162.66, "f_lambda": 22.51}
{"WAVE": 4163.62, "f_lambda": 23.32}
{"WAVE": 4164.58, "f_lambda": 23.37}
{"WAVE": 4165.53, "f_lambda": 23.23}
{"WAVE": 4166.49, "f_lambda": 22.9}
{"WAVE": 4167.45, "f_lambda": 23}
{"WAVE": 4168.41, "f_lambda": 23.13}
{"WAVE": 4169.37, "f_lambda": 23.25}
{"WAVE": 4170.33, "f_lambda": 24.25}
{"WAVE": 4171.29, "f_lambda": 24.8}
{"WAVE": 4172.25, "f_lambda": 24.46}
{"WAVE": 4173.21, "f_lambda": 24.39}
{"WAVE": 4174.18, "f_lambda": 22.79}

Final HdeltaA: -1.70 angstrom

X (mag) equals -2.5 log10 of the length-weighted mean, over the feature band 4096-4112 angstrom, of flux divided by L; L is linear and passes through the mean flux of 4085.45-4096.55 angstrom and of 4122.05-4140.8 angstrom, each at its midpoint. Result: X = 0.01 mag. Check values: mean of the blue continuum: 24.6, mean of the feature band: 24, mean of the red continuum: 23.6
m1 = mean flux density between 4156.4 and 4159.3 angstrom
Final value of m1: 23.5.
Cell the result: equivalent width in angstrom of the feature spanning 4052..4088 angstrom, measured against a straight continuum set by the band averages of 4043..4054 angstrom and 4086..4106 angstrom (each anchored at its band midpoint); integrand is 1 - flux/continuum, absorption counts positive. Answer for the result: -0.06 angstrom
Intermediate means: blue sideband 23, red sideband 24.1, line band 23.5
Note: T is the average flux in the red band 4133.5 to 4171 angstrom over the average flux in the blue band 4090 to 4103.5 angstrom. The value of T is 0.95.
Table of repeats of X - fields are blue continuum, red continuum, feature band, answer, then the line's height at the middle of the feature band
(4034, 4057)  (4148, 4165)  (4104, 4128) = -0.065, 23.1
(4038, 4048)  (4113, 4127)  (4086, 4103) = 0.001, 24.2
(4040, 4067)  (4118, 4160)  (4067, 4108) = -0.031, 23.3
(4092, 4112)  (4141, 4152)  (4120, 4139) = -0.016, 23.5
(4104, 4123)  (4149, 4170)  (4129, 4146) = 0.023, 23.8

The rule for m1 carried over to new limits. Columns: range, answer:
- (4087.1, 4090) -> 23.8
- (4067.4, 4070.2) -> 23.1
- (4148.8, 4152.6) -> 22.5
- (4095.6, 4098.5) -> 23.7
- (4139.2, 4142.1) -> 22.8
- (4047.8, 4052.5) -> 23.2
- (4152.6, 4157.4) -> 23.3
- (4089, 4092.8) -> 24.3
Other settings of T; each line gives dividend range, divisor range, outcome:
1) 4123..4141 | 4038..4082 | 1.01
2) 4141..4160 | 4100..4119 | 0.95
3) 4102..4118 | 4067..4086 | 1.03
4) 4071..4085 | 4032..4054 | 1.02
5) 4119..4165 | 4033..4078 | 1.00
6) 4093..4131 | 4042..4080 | 1.04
